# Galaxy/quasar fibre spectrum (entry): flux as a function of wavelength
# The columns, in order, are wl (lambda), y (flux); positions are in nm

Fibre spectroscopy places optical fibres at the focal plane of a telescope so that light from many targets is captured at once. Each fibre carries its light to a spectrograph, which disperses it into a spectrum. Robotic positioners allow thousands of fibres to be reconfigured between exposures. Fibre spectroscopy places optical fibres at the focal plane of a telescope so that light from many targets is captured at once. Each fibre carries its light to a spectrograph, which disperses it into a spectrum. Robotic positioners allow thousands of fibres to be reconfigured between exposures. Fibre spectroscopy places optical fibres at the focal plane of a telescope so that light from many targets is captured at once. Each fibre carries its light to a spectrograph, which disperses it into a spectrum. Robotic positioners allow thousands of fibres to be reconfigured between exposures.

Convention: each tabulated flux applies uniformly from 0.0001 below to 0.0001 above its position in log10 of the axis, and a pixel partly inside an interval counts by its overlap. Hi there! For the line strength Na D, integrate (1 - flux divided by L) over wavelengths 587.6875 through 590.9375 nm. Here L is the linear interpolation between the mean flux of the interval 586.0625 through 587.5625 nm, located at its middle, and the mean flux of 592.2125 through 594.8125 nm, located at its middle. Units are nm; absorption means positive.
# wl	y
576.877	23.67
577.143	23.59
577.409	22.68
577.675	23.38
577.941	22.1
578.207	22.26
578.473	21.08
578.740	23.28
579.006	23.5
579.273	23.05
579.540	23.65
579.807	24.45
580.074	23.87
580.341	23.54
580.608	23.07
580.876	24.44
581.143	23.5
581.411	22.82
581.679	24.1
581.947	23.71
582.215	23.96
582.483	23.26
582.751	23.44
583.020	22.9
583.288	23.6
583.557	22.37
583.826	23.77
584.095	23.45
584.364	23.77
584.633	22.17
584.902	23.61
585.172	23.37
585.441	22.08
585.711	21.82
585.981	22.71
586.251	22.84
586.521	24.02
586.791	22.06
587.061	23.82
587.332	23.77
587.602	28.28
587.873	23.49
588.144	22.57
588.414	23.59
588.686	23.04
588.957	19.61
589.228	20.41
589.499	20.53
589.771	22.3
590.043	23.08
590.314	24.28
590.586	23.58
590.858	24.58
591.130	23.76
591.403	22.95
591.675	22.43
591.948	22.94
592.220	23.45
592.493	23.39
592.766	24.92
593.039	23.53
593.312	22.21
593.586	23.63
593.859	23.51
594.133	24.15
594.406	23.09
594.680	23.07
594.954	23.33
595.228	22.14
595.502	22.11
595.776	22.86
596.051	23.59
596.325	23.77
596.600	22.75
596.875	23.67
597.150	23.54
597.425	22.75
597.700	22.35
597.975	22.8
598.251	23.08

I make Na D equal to 0.13 nm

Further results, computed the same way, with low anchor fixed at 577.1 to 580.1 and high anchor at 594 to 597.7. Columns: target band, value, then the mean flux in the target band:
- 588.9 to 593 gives 0.03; 22.9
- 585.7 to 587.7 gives -0.05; 23.7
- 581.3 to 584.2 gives -0.04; 23.4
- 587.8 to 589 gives 0.02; 22.6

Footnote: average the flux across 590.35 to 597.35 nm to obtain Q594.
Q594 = 23.3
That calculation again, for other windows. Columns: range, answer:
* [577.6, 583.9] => 23.3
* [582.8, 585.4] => 23.2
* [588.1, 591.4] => 22.6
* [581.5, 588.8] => 23.4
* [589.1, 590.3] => 21.9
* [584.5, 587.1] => 22.8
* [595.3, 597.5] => 23.1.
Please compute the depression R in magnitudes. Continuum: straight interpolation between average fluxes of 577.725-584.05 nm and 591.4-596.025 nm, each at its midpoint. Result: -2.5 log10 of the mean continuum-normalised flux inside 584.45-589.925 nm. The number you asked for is 0.02 mag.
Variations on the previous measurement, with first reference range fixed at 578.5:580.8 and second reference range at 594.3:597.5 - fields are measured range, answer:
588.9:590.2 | 0.091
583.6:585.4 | 0.004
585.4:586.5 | 0.036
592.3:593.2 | -0.034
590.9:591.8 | -0.002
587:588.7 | -0.041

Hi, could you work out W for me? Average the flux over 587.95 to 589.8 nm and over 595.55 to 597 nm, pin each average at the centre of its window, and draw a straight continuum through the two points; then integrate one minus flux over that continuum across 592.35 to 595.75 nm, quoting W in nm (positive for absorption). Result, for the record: -0.07 nm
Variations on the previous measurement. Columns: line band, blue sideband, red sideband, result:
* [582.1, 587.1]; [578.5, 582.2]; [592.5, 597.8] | 0.08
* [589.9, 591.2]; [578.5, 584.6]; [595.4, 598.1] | -0.04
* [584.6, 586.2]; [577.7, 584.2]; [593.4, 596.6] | 0.04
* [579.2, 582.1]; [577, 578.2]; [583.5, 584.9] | -0.08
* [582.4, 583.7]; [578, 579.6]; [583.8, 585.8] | -0.01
